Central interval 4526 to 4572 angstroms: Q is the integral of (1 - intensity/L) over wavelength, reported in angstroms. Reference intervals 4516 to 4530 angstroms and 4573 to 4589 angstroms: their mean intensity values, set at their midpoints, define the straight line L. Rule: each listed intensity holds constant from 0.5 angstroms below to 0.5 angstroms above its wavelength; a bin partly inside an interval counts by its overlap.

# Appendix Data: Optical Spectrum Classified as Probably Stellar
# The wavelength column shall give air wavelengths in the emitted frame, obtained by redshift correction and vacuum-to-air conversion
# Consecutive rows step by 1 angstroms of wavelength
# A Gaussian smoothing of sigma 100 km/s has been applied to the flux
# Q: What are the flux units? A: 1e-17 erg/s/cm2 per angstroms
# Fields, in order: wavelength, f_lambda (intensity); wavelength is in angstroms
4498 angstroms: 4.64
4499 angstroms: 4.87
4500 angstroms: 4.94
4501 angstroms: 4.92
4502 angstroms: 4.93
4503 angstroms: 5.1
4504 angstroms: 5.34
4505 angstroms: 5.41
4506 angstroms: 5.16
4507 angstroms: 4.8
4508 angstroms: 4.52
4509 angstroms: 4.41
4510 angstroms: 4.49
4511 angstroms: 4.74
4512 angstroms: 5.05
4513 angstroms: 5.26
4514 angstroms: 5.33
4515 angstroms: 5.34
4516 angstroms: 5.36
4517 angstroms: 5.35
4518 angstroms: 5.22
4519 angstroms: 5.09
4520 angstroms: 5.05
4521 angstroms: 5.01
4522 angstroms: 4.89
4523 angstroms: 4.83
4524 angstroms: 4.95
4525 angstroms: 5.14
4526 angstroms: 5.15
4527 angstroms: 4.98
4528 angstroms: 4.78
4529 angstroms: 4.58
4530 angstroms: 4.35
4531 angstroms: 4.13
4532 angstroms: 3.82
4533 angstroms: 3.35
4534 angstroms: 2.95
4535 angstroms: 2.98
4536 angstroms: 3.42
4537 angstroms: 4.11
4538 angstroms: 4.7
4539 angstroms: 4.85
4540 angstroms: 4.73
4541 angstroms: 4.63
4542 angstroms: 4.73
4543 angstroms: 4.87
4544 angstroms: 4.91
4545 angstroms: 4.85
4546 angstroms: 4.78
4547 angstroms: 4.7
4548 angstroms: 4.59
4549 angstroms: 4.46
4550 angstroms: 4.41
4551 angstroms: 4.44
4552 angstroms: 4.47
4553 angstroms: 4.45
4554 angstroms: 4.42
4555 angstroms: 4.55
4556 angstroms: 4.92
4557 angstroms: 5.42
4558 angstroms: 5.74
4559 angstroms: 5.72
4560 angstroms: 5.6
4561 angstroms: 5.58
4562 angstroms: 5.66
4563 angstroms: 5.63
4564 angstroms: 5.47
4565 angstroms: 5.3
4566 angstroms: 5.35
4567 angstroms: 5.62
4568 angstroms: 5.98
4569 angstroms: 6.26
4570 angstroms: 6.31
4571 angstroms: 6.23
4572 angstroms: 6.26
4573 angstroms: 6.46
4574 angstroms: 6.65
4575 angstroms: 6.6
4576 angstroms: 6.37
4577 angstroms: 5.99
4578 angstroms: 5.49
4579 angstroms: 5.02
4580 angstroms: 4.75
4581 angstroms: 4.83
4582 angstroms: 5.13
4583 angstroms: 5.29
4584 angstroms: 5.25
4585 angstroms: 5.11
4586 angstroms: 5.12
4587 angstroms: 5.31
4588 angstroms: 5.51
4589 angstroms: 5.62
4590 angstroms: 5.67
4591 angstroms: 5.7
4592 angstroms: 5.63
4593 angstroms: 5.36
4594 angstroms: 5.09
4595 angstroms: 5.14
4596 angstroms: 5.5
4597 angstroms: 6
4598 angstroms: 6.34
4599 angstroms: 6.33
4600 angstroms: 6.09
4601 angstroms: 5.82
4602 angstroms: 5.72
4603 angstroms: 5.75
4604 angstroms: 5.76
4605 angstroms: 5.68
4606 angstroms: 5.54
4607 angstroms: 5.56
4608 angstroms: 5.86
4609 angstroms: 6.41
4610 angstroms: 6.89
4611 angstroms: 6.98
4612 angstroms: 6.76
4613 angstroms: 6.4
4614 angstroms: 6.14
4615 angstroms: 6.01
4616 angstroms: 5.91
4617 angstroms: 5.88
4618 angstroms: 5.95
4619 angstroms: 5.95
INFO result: 3.4 angstroms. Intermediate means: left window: 4.99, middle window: 4.86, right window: 5.53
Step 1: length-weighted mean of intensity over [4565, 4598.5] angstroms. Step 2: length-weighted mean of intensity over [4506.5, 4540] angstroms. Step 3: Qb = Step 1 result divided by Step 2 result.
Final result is 1.22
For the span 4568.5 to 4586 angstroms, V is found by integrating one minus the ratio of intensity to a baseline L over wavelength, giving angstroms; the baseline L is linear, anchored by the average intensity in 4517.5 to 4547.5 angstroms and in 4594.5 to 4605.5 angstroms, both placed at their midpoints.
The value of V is -1.2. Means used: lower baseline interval 4.55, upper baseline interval 5.83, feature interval 5.75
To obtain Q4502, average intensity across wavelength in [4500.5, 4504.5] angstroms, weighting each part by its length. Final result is 5.07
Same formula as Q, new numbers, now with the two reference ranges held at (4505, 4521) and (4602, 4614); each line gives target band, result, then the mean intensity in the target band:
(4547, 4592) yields 2.09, 5.42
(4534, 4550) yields 2.77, 4.44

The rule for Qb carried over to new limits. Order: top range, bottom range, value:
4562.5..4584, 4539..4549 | 1.21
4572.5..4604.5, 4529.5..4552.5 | 1.31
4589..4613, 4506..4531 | 1.20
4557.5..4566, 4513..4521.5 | 1.07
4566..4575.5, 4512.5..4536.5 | 1.34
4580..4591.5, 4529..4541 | 1.32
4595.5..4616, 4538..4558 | 1.29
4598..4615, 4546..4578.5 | 1.12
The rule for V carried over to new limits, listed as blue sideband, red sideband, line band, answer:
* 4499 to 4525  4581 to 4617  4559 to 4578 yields -1.5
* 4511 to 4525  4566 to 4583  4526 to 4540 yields 3.1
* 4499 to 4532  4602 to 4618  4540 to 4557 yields 2.2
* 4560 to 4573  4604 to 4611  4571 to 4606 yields 1.6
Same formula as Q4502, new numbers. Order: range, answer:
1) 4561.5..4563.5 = 5.64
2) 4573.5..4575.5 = 6.62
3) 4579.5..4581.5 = 4.79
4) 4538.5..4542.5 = 4.73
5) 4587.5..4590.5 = 5.6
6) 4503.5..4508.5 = 5.05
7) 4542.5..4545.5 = 4.88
